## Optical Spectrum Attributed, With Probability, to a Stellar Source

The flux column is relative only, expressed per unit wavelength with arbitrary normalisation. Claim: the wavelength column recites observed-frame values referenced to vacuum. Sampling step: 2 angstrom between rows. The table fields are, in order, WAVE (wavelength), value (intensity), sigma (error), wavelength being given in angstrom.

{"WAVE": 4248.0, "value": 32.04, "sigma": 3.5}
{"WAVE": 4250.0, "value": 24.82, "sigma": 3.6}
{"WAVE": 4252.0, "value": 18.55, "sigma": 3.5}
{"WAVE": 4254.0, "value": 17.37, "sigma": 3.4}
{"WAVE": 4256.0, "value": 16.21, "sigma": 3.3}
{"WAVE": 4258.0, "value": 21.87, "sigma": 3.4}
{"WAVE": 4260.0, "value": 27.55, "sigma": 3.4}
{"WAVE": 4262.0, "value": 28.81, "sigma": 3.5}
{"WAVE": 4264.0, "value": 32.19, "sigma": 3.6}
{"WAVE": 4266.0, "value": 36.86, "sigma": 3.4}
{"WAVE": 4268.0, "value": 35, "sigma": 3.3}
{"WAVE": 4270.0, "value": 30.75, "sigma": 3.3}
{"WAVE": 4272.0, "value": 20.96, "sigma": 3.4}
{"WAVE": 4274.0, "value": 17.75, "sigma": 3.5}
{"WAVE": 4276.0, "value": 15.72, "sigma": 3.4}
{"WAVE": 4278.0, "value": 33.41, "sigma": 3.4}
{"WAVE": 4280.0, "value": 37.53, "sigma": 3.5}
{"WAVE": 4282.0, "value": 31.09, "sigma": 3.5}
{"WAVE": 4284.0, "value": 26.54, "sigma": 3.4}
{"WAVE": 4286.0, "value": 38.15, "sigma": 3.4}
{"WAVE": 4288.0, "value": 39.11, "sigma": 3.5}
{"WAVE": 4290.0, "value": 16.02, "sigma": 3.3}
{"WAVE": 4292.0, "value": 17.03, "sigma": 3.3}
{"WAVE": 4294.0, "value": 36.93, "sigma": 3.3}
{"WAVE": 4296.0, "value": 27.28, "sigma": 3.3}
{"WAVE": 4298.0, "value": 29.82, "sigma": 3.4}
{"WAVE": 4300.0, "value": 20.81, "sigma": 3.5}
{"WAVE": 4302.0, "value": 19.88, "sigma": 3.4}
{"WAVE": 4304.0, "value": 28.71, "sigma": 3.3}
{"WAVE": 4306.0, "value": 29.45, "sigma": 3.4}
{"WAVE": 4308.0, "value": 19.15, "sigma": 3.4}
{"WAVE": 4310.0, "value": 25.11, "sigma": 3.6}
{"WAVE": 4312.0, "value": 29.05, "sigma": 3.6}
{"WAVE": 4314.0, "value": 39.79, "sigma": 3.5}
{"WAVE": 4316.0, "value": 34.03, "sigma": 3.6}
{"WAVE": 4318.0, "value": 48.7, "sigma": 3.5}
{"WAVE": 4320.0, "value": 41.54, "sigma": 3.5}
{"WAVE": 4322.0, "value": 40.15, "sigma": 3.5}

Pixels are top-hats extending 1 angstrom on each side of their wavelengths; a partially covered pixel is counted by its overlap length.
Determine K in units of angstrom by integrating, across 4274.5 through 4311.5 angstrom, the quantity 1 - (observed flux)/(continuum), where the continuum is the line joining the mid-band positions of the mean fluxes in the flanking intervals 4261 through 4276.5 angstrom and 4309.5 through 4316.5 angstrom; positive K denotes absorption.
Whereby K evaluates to 3.6 angstrom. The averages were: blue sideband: 27.6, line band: 27.2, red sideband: 32.3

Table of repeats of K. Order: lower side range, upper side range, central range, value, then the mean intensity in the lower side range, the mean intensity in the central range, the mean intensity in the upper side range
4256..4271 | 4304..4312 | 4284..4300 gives -0.86 angstrom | 29.5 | 28.5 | 25.6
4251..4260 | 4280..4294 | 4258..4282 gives -4.81 angstrom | 19.5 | 28.6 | 29.3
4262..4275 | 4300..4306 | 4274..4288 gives -1.49 angstrom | 28.9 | 30.1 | 24.6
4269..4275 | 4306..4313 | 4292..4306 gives -1.19 angstrom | 23.2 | 26.7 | 25.2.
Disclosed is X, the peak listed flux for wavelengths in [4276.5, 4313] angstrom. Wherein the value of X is 39.11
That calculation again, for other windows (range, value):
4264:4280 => 37.53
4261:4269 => 36.86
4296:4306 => 29.82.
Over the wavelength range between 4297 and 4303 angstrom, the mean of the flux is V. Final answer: 23.5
